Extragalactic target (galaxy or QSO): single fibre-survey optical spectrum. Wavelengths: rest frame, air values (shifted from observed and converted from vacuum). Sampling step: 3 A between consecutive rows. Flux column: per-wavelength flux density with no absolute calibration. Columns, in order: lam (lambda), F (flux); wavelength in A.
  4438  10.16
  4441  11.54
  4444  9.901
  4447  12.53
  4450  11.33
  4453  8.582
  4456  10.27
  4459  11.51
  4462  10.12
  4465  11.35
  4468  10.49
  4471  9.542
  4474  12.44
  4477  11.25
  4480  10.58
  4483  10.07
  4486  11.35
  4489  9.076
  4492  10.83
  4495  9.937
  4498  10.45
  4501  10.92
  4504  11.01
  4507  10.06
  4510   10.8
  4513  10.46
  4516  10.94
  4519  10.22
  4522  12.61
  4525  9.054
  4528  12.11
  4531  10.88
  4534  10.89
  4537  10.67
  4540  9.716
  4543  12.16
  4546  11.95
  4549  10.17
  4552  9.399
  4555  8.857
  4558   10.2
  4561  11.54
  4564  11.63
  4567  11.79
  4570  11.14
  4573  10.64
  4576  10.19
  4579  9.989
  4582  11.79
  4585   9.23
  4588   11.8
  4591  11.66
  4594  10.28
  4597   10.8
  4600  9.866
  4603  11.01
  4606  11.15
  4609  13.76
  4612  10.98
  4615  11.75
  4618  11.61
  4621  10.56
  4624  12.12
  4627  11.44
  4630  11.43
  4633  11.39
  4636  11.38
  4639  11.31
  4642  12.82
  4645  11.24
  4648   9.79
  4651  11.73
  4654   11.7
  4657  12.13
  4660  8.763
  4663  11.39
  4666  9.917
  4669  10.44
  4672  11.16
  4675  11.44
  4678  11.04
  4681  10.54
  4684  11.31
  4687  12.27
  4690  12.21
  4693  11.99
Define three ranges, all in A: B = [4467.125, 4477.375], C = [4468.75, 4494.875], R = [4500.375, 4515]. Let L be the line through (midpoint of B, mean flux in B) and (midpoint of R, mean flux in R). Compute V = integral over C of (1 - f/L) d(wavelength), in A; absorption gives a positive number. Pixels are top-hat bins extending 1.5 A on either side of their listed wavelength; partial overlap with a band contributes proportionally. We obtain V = 0.6 A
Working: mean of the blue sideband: 10.9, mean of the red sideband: 10.6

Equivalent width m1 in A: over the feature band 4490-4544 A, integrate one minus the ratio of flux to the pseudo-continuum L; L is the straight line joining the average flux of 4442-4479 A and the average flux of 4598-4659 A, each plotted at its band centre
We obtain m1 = 1.3 A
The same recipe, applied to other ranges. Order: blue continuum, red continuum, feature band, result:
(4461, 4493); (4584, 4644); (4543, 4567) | 0.71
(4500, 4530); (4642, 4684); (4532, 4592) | 0.53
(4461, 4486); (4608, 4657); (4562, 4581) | 0.54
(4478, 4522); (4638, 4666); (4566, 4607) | 0.36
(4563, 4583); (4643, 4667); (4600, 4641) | -2.07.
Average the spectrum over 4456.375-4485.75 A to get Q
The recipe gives 10.8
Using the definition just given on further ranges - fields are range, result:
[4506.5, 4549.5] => 10.9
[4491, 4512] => 10.6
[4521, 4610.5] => 10.9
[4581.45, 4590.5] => 10.9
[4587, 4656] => 11.4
